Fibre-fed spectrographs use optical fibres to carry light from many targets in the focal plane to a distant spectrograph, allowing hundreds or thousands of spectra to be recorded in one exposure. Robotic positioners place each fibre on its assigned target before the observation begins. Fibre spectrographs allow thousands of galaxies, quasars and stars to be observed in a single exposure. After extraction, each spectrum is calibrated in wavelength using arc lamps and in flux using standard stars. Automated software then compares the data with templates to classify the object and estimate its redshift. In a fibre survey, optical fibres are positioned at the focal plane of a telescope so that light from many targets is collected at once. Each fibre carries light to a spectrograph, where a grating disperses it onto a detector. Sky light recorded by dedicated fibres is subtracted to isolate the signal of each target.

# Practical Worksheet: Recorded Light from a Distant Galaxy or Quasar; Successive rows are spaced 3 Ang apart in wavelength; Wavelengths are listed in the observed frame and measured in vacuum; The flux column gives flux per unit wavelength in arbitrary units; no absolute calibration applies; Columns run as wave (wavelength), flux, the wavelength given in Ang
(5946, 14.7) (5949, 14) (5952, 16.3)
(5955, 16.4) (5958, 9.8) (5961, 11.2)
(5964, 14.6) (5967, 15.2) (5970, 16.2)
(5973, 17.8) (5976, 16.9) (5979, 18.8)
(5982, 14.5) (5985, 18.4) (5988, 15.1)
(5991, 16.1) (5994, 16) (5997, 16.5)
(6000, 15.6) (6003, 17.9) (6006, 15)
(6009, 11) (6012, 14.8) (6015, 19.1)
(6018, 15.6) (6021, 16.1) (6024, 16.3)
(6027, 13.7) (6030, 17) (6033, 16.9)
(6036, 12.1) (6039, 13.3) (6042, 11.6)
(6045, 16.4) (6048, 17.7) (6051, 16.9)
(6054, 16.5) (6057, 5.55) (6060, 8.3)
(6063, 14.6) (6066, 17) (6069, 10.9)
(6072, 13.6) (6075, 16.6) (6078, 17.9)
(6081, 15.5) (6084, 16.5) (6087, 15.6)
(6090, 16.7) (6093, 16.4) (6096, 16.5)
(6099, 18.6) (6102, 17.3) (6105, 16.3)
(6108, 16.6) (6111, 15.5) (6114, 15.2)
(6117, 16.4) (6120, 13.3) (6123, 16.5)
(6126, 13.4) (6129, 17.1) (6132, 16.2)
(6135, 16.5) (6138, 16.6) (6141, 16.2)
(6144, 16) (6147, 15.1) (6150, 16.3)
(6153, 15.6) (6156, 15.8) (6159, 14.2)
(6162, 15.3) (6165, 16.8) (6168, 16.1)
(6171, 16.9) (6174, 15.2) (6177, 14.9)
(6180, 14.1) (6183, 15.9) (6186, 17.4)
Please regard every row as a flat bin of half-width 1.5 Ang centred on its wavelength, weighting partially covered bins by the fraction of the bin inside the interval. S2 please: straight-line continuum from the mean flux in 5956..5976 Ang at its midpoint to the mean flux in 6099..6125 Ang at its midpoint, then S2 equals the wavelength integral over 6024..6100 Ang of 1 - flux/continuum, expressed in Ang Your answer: 2.7 Ang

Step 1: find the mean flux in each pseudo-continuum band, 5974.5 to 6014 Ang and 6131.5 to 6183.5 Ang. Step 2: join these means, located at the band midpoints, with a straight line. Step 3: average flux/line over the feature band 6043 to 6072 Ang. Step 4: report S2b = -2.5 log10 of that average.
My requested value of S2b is 0.16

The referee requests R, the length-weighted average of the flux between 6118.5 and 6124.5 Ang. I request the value 14.9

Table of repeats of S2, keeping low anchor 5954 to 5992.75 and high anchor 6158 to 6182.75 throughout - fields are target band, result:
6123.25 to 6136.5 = -0.3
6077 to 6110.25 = -2.6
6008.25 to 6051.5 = 0.5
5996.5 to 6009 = -0.1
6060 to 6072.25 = 1.7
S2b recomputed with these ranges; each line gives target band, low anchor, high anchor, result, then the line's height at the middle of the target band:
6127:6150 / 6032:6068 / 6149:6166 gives -0.061 mag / 15.3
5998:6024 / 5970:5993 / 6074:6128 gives 0.061 mag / 16.6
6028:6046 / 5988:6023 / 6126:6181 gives 0.093 mag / 15.8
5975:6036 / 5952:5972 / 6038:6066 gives -0.149 mag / 13.9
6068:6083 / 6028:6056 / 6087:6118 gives 0.058 mag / 15.9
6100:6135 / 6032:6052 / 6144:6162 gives -0.042 mag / 15.3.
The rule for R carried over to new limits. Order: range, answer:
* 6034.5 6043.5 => 12.3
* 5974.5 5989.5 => 16.7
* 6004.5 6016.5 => 15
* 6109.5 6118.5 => 15.7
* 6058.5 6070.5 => 12.7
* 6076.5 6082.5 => 16.7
